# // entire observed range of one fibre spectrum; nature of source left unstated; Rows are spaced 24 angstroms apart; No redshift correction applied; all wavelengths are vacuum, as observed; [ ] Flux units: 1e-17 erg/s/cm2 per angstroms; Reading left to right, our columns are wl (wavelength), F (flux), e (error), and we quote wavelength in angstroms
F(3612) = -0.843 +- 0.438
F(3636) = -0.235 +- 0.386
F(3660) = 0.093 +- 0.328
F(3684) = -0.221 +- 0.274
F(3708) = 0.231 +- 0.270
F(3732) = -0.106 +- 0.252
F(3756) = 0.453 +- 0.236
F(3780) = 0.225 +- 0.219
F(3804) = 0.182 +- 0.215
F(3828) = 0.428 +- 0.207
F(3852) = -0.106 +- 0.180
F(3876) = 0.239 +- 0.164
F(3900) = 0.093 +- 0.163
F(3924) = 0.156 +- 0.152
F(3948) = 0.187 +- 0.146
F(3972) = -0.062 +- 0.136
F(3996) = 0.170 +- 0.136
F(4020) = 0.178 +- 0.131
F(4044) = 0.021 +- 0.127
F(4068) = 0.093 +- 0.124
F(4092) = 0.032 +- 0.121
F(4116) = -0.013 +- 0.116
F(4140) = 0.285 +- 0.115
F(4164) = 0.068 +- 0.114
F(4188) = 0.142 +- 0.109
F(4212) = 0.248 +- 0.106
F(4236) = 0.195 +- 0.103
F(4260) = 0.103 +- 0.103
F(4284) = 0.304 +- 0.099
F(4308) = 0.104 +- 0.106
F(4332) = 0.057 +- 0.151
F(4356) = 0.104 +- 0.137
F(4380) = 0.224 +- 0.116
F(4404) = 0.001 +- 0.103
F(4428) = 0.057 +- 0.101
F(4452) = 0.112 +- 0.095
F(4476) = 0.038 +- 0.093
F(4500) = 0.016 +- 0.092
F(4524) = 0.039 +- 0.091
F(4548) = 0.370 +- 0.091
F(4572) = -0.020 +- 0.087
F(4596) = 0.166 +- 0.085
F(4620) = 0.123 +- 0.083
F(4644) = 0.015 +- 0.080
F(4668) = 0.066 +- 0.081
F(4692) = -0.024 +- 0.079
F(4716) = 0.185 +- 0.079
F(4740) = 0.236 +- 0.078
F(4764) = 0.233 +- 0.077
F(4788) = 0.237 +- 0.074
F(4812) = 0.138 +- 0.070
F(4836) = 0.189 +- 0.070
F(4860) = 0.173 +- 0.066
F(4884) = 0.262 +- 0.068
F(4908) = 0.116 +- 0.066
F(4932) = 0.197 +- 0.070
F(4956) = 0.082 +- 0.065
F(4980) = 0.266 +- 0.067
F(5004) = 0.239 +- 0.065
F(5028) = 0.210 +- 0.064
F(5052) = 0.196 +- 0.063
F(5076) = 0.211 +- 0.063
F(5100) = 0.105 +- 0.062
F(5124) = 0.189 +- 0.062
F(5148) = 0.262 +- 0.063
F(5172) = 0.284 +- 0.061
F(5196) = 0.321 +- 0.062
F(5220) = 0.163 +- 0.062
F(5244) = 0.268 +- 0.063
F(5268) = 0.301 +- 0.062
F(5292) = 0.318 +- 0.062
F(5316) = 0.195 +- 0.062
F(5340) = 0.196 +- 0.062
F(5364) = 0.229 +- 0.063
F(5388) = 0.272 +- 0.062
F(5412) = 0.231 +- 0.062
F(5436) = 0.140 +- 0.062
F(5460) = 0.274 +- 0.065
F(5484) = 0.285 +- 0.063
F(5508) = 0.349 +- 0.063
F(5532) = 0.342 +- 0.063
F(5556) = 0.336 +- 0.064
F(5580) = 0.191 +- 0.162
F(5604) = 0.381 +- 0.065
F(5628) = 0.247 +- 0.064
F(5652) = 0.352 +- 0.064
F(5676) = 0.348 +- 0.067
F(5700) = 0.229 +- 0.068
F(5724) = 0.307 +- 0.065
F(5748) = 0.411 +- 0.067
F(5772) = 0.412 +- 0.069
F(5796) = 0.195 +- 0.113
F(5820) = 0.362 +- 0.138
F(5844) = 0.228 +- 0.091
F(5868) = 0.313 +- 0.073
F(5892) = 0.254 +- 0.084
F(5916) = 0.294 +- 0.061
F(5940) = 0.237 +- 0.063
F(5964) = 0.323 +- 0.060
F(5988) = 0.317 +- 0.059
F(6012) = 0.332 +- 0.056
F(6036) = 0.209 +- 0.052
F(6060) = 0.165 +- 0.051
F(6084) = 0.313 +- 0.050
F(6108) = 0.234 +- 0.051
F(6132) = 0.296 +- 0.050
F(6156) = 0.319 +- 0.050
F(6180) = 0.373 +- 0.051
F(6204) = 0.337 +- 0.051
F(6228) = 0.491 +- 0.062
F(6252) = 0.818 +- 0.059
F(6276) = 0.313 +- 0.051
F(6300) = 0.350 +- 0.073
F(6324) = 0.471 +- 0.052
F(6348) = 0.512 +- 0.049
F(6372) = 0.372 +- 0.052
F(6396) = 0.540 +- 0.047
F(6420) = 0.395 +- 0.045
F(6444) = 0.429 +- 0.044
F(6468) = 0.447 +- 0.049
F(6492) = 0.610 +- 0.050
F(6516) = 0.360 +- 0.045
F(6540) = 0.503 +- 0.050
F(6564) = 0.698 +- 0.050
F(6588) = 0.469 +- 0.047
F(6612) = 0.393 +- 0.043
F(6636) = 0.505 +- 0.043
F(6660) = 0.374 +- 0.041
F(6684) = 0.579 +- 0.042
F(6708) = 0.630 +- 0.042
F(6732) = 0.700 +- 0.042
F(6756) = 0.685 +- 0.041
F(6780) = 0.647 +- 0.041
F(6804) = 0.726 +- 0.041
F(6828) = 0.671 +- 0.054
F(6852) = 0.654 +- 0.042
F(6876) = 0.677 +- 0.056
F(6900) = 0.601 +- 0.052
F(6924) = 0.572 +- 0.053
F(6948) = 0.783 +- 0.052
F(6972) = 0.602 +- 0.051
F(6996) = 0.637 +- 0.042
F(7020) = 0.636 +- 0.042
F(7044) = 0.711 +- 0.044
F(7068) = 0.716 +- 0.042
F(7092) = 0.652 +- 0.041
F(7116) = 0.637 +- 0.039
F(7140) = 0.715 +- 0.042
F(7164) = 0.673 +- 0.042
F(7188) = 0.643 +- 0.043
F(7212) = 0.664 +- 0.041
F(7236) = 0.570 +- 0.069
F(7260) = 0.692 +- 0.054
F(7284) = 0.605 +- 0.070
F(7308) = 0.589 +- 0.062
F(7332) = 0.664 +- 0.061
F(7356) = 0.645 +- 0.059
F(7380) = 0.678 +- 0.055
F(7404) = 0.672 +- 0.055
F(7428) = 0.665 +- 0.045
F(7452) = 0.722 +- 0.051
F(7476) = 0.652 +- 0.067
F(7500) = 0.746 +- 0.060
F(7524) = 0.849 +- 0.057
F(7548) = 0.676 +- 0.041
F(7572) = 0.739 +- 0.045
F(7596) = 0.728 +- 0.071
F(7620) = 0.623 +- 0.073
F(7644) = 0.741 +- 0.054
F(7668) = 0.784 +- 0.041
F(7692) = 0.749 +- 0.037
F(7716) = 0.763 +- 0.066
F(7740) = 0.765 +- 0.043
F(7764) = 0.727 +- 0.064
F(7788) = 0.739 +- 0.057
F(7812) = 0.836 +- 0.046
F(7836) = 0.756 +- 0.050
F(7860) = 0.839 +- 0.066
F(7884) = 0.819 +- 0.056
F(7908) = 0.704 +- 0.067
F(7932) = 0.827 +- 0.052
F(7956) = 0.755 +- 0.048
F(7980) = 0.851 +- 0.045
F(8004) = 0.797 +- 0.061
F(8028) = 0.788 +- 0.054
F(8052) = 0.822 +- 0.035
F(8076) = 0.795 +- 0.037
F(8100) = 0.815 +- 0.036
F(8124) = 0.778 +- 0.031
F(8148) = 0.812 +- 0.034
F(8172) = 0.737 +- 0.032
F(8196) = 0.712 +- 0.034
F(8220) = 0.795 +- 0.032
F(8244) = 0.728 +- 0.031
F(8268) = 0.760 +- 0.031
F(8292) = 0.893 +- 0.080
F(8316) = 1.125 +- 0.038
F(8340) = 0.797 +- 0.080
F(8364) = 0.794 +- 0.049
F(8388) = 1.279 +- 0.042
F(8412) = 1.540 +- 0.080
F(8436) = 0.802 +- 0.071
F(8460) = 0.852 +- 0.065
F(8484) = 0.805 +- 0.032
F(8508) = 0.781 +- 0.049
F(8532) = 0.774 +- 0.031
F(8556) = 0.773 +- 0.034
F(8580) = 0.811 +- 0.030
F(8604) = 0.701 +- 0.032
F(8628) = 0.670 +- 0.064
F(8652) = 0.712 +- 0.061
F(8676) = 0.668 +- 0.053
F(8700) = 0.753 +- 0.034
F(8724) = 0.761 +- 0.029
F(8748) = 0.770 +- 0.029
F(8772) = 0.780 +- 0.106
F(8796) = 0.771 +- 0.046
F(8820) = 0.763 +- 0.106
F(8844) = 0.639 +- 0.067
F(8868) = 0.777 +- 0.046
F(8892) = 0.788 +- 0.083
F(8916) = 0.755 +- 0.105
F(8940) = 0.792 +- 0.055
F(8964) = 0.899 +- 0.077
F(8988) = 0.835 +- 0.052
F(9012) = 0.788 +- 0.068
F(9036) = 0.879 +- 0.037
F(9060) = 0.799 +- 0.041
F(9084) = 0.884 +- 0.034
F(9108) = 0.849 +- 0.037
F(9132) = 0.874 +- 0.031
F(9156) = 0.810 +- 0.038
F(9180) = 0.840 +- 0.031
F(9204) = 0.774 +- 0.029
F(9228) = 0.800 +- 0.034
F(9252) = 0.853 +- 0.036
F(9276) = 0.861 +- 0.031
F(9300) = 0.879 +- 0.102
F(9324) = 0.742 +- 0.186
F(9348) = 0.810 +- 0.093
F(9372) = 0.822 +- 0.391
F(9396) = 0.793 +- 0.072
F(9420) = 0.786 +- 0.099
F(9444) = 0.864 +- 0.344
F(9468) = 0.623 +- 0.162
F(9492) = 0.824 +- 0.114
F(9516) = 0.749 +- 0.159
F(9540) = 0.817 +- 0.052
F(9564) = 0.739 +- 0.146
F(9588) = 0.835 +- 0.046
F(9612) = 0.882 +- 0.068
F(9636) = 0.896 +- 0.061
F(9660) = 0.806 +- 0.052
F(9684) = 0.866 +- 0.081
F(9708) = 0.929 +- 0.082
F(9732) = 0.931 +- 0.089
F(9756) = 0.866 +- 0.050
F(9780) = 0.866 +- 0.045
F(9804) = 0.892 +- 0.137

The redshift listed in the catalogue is 0.677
